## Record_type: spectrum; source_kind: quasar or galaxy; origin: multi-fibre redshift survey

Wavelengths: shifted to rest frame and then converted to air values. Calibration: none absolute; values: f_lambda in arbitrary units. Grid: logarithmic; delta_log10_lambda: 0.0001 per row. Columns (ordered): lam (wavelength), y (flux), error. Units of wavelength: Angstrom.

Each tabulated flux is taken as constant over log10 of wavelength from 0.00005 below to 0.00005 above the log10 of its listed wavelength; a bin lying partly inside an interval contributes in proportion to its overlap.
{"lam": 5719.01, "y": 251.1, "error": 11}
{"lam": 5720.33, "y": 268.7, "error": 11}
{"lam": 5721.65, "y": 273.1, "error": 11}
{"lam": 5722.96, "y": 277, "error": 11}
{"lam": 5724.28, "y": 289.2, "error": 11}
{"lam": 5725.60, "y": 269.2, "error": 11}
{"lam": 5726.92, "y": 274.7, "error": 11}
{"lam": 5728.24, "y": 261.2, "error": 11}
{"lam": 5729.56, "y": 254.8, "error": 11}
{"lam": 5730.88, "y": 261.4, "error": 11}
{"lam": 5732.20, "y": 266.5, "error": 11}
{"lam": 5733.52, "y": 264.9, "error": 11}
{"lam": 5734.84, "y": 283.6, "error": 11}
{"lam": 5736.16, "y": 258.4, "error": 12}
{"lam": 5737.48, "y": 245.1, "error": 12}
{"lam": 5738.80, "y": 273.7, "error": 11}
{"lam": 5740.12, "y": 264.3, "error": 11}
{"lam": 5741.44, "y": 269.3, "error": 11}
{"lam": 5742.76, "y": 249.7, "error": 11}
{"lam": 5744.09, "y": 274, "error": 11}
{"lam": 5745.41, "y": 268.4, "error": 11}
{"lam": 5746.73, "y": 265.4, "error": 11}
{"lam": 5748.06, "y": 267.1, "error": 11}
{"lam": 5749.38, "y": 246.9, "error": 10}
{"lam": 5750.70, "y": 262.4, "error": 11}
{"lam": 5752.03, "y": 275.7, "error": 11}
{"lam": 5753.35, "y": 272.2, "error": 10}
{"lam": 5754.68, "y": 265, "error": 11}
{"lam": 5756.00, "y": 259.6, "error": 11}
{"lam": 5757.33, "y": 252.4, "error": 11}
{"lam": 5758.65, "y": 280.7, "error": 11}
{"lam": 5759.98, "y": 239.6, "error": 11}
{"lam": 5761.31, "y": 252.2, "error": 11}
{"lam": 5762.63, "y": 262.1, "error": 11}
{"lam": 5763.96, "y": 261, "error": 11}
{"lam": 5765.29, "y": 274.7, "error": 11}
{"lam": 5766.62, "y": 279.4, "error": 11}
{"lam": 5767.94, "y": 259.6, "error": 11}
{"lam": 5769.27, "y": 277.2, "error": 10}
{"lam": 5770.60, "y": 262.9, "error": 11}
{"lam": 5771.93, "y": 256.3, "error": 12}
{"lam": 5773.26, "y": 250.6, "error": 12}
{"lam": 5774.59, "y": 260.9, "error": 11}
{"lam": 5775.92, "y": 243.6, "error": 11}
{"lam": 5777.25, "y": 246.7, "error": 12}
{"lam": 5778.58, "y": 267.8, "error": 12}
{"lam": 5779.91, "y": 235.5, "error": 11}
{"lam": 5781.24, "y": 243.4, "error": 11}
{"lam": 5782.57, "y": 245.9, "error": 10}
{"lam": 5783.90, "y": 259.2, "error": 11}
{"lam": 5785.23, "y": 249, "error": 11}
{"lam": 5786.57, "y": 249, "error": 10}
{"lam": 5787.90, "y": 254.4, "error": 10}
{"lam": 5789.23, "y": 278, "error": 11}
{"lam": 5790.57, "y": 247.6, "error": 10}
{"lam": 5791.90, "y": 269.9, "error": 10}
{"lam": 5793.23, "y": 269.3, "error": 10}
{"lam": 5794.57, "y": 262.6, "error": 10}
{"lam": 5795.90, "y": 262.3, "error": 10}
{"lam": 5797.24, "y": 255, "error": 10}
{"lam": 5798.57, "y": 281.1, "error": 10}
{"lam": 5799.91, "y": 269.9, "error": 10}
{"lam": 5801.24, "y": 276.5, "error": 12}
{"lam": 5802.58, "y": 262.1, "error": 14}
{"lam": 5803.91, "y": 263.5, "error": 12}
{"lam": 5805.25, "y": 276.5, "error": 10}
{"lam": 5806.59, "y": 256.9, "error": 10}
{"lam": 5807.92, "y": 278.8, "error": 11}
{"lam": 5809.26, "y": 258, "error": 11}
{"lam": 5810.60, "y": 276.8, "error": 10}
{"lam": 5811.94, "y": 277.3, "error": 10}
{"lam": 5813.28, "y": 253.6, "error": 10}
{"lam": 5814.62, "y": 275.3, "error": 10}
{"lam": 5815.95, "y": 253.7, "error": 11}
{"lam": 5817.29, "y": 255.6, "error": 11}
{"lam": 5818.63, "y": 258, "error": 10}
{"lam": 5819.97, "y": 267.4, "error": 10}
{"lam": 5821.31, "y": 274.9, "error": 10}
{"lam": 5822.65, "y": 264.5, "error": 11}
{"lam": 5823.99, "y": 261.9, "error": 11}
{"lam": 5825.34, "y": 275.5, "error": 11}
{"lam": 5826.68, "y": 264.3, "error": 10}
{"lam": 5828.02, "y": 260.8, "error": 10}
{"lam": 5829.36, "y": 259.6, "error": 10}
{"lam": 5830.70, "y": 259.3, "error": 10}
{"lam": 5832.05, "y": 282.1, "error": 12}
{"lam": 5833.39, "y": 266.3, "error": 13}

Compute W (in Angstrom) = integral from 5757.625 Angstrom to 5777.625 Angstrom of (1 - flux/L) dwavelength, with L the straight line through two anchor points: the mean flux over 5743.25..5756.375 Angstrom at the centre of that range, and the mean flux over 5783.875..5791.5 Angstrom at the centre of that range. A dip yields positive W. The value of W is 0.1 Angstrom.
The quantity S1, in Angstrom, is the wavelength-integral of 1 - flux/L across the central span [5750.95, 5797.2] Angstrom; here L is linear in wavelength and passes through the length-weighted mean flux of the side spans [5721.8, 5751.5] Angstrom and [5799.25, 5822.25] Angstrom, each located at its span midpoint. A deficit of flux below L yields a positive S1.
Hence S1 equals 1.2 Angstrom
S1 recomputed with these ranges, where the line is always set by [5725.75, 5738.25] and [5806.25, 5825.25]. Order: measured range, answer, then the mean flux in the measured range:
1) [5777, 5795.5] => 0.6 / 256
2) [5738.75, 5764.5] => 0.1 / 263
